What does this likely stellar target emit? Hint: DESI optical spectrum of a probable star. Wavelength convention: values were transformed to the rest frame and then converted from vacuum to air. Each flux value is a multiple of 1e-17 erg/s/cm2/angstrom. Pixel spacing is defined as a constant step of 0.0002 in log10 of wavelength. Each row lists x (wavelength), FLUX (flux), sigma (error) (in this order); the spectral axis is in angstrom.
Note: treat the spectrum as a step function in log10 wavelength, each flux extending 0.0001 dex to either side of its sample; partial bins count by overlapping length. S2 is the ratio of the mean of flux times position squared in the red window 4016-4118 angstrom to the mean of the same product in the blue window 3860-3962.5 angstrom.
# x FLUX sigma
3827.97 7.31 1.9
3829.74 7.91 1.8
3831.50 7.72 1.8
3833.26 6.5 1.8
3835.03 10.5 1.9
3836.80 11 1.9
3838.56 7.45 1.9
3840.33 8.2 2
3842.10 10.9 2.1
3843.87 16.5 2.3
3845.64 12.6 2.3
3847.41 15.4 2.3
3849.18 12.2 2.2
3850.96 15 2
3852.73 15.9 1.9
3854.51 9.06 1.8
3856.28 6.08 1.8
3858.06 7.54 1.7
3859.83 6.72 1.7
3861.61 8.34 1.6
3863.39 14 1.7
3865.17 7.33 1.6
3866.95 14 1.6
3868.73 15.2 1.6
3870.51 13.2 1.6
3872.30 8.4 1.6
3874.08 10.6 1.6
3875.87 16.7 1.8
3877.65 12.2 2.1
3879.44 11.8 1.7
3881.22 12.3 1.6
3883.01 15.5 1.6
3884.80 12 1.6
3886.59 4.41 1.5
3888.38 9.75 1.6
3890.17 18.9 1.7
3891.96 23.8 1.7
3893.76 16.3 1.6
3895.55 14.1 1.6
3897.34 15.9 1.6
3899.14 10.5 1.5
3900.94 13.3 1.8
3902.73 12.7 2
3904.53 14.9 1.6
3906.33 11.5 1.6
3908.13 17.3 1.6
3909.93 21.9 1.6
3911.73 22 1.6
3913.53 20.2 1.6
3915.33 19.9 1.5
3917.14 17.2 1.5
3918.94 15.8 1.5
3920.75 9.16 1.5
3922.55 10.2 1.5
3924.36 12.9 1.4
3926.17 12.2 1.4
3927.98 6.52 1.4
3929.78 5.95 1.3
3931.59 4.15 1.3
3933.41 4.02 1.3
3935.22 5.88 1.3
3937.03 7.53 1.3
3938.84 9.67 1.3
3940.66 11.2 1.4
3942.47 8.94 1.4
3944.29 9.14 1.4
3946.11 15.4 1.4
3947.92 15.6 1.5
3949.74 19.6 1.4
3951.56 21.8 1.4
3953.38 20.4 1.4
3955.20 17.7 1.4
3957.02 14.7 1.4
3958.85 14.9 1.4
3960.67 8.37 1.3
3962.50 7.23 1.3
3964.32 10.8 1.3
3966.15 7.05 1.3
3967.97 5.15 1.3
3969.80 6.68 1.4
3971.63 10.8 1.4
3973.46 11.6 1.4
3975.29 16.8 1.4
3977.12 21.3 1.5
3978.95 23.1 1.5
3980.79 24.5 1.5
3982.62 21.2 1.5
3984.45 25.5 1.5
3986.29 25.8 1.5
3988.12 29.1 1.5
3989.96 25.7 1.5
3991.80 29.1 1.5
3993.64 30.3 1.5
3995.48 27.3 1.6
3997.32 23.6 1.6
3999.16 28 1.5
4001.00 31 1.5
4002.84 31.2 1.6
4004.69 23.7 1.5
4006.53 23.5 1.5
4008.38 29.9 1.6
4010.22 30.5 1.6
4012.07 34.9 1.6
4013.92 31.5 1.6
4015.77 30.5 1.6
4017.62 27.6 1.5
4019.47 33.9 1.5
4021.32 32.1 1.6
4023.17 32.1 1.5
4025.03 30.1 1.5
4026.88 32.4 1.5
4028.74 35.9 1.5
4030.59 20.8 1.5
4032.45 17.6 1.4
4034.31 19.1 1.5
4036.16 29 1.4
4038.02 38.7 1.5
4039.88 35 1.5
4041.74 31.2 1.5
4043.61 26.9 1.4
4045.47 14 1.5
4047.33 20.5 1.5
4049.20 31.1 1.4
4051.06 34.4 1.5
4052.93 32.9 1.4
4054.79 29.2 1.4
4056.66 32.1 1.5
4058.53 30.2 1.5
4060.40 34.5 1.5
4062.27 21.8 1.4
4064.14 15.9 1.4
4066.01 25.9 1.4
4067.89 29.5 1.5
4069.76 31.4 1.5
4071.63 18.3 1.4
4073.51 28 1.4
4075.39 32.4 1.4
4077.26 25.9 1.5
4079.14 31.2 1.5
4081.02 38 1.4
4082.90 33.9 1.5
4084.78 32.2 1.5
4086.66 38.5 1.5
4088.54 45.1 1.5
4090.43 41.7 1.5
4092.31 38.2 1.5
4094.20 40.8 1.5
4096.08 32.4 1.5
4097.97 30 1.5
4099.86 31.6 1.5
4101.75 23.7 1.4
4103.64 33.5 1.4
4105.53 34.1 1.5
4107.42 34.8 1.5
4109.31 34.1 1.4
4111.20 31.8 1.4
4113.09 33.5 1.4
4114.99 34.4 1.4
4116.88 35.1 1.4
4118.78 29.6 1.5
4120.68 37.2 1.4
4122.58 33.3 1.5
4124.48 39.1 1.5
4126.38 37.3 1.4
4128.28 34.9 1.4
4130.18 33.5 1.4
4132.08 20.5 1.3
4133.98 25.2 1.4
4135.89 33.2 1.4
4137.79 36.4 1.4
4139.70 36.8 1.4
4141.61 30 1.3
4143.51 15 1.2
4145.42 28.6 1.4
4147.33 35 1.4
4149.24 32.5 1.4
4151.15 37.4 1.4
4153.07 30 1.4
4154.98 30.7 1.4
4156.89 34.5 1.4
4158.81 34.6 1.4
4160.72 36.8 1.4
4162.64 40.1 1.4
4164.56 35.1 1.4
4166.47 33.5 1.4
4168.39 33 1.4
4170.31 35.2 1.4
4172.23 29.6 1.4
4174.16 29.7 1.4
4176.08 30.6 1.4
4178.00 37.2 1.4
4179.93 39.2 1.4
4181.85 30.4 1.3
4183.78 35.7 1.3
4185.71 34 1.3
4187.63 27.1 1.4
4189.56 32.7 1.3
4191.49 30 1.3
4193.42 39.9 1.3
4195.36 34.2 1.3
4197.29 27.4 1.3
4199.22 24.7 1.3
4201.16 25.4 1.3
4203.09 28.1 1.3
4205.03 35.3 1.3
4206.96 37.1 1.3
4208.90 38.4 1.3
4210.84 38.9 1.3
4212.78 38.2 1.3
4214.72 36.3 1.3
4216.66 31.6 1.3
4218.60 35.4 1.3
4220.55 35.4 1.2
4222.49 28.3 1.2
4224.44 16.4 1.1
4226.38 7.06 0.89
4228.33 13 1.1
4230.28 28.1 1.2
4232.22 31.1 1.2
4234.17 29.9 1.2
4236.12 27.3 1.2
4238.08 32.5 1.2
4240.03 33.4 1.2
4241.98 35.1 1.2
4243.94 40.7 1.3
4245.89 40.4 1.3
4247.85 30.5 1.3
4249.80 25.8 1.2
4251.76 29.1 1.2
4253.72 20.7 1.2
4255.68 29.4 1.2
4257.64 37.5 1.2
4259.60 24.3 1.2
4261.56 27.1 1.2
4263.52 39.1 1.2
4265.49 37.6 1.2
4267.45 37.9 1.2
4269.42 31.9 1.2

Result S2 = 2.5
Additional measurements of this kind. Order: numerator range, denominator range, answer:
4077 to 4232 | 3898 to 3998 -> 2.33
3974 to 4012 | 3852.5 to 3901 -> 2.27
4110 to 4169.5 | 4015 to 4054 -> 1.20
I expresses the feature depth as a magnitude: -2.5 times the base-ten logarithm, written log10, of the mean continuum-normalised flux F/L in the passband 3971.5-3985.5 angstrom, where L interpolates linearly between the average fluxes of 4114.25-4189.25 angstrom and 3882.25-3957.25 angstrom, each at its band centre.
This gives -0.08 mag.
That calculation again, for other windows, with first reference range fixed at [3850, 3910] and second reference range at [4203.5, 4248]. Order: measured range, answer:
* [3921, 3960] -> 0.34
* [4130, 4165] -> -0.17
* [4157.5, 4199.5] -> -0.16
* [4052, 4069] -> -0.24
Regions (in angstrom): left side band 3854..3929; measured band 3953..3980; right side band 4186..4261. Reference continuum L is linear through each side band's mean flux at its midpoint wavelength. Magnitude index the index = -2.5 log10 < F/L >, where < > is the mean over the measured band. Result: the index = 0.30 mag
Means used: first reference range 13.2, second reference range 30.4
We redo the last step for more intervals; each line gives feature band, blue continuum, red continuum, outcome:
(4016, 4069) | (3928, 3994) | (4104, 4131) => -0.143 mag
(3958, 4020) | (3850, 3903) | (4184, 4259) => -0.198 mag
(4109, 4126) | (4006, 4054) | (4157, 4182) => -0.062 mag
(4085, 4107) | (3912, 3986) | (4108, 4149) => -0.225 mag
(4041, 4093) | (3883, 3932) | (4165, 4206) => -0.228 mag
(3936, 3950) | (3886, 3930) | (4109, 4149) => 0.425 mag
